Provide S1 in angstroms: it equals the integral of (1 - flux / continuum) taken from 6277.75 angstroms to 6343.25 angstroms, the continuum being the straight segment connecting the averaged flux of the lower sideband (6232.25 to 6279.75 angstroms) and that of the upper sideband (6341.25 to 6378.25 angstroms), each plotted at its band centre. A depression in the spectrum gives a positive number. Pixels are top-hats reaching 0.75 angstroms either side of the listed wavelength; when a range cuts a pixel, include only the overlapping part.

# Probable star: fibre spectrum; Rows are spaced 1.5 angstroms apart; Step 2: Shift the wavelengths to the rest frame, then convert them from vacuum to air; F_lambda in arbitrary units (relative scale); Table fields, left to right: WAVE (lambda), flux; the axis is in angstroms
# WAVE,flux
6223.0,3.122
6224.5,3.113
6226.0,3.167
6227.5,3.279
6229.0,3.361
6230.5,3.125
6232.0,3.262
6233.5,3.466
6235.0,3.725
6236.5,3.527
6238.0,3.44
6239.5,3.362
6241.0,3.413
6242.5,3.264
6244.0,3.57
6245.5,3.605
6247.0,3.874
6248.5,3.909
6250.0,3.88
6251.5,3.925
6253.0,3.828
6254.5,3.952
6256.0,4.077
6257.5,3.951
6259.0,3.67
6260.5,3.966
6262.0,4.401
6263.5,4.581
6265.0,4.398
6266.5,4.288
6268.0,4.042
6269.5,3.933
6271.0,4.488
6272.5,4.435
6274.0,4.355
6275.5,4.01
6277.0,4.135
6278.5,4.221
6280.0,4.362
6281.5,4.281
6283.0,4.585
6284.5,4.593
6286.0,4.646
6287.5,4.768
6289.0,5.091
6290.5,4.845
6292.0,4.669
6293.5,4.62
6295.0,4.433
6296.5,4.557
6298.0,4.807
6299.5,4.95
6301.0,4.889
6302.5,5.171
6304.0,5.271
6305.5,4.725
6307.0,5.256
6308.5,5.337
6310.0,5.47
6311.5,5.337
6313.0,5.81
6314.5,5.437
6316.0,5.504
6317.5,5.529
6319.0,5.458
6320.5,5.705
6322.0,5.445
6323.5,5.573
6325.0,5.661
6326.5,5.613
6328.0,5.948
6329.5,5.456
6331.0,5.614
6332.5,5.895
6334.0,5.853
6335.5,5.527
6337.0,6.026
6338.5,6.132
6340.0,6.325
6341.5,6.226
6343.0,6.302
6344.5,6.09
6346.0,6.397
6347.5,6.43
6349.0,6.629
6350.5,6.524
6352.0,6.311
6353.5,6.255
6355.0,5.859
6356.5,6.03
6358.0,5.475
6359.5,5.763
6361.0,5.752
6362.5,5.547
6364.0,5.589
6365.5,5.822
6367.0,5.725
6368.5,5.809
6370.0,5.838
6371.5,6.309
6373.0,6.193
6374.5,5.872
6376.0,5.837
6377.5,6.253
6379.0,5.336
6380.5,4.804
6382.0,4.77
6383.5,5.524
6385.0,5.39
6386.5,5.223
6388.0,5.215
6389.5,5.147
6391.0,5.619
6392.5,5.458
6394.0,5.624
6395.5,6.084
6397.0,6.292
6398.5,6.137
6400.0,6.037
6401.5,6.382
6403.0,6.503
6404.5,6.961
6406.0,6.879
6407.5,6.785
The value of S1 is -2.90 angstroms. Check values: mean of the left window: 3.92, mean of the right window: 6.03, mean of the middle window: 5.26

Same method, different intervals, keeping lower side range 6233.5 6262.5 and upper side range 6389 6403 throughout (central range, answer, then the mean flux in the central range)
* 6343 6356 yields -2.7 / 6.31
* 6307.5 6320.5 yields -2.2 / 5.49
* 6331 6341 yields -1.8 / 5.94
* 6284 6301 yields -1.3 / 4.73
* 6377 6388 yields 0.8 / 5.3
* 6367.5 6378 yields -0.8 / 6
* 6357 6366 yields -0.4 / 5.66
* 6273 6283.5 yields -0.2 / 4.27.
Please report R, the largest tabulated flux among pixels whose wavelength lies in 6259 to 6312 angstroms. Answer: 5.47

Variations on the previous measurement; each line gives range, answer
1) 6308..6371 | 6.629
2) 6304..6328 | 5.948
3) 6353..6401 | 6.309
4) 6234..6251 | 3.909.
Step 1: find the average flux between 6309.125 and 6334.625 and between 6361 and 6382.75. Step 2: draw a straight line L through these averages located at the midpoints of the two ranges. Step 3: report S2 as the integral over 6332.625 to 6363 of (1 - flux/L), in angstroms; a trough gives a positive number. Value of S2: -2.3 angstroms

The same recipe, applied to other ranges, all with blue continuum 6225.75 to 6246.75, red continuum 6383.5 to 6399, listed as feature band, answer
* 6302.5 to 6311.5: -1.64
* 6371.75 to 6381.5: -0.59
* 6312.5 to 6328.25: -3.39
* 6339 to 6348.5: -2.63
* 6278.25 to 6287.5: -0.93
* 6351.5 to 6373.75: -2.91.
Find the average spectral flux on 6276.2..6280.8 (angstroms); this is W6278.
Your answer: 4.24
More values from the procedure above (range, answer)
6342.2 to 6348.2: 6.3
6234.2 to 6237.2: 3.62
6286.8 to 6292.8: 4.84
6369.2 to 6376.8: 6.01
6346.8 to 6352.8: 6.47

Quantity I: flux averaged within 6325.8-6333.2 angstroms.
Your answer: 5.7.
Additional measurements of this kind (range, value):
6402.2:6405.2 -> 6.72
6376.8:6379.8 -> 5.77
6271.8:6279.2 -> 4.23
